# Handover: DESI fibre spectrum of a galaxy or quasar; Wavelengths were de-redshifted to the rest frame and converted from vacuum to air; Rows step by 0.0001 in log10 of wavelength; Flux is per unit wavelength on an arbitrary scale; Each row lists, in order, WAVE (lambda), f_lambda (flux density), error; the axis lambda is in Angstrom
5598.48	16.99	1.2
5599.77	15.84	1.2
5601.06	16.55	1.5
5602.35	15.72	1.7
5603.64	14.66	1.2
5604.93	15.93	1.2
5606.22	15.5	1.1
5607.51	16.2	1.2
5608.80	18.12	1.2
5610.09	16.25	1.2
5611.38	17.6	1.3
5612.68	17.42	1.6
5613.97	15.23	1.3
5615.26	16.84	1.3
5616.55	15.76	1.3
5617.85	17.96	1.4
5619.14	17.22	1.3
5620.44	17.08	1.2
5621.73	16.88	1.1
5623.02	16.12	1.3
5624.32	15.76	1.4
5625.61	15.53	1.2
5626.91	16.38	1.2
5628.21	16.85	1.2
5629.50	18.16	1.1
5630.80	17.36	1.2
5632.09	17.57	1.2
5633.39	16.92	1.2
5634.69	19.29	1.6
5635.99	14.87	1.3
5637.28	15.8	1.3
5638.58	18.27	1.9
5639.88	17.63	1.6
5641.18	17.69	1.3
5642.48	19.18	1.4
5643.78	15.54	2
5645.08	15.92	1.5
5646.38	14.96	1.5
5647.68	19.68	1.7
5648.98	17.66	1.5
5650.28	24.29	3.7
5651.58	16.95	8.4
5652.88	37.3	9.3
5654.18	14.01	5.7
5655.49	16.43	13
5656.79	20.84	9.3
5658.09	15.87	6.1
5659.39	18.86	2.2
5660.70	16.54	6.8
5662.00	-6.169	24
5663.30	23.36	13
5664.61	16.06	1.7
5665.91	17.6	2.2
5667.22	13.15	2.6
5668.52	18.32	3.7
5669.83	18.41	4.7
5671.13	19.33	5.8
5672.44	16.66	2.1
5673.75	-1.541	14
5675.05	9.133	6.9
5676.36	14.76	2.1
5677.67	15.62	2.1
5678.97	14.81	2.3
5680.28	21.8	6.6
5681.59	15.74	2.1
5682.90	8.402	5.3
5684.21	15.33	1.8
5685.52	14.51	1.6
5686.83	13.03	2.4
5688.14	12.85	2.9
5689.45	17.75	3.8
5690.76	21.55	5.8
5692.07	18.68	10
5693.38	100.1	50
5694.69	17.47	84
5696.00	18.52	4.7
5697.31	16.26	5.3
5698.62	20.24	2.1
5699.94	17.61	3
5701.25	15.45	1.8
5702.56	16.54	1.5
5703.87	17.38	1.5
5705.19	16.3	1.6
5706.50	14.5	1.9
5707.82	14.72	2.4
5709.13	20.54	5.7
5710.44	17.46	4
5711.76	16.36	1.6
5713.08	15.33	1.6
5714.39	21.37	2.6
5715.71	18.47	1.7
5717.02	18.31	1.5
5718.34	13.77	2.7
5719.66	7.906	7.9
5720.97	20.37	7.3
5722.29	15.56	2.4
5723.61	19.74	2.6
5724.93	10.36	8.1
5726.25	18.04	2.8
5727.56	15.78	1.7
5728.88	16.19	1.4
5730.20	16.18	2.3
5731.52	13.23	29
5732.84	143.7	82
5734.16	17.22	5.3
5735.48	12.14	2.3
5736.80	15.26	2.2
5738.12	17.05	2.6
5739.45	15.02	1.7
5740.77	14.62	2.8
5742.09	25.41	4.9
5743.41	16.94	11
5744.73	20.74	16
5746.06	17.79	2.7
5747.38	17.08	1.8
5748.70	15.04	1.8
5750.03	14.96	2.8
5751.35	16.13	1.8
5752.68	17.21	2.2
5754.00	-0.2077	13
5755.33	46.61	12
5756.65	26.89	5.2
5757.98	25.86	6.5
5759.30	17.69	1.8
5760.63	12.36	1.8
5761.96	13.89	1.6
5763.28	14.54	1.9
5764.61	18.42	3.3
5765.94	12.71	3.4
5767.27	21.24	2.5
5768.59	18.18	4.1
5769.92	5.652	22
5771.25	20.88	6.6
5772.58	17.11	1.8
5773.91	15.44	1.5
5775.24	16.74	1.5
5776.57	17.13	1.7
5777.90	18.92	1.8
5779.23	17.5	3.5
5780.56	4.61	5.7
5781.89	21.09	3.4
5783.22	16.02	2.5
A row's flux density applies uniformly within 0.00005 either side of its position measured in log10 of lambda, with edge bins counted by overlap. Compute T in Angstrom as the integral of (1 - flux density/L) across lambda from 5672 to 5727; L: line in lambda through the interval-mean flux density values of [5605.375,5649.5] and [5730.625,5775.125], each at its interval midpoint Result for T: 4.2 Angstrom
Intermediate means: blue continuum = 16.9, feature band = 17.8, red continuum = 21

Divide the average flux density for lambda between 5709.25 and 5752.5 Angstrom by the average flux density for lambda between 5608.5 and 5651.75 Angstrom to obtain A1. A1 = 1.19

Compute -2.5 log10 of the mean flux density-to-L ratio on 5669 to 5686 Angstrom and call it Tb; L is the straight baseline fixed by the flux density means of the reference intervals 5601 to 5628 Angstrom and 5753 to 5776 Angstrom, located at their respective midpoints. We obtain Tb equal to 0.20 mag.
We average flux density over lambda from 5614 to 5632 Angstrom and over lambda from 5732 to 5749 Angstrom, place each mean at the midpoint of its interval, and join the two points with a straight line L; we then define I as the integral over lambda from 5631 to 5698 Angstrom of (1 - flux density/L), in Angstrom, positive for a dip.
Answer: 7.3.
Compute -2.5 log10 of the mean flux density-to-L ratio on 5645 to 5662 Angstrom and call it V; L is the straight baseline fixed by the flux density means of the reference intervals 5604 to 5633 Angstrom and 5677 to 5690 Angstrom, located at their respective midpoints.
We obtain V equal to -0.16 mag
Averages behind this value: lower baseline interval 16.7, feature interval 18.3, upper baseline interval 15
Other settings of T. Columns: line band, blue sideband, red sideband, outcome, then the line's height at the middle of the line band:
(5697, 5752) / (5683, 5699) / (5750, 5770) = 2.7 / 20.8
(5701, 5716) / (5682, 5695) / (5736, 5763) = 3.4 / 22.1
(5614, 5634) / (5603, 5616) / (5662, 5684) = -1.0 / 15.9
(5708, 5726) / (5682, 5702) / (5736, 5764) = 3.2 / 20.2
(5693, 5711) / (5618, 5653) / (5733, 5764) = -2.8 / 19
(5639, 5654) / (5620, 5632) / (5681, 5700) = -0.9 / 18.4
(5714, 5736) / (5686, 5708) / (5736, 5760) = -3.8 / 20.2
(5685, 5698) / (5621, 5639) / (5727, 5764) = -3.7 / 19.6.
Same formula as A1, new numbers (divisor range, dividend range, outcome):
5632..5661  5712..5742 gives 1.18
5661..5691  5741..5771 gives 1.26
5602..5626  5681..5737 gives 1.29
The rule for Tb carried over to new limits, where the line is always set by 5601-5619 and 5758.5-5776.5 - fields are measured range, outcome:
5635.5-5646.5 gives -0.03 mag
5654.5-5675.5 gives 0.12 mag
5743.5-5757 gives -0.19 mag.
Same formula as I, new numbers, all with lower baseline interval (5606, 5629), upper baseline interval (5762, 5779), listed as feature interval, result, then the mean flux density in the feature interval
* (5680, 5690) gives 1.1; 14.6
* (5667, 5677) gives 1.8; 13.5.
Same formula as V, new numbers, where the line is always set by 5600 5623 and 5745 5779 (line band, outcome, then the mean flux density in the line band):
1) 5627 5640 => -0.04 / 17.2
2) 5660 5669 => 0.20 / 14.1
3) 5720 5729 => 0.06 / 16.3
